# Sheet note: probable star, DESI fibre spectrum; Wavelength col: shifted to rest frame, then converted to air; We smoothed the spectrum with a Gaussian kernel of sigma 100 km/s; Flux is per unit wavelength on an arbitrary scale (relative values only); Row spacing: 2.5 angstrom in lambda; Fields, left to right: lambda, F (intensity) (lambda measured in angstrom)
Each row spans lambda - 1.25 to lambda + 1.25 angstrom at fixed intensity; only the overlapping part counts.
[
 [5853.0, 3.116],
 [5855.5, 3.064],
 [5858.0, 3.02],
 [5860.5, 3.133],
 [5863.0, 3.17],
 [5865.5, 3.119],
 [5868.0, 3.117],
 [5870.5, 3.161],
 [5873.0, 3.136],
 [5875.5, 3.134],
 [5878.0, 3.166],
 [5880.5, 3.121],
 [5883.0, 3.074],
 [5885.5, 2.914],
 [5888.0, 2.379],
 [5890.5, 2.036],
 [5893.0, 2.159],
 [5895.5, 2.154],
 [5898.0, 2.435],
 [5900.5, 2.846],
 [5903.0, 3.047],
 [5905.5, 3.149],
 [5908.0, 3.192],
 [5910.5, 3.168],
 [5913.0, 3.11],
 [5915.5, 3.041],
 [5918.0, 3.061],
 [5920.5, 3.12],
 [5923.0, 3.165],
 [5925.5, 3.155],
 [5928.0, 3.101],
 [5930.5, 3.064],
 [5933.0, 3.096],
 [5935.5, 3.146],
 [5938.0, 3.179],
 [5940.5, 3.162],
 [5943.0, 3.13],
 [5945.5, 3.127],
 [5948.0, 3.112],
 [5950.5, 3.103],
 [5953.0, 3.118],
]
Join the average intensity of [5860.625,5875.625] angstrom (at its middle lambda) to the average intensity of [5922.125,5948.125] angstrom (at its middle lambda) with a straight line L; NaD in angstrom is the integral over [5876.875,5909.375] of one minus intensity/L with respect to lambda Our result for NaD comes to 4.06 angstrom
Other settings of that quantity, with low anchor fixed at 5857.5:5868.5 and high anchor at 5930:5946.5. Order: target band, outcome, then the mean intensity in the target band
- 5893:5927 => 2.0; 2.94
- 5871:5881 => -0.1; 3.14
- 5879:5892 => 1.7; 2.7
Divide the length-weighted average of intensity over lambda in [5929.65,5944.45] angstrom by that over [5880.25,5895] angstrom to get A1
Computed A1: 1.2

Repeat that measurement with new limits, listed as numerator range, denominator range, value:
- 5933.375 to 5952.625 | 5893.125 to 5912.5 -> 1.11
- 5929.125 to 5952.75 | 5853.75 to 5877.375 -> 1.00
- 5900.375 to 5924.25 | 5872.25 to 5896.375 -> 1.14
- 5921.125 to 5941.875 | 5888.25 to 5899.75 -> 1.40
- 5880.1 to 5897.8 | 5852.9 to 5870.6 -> 0.81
